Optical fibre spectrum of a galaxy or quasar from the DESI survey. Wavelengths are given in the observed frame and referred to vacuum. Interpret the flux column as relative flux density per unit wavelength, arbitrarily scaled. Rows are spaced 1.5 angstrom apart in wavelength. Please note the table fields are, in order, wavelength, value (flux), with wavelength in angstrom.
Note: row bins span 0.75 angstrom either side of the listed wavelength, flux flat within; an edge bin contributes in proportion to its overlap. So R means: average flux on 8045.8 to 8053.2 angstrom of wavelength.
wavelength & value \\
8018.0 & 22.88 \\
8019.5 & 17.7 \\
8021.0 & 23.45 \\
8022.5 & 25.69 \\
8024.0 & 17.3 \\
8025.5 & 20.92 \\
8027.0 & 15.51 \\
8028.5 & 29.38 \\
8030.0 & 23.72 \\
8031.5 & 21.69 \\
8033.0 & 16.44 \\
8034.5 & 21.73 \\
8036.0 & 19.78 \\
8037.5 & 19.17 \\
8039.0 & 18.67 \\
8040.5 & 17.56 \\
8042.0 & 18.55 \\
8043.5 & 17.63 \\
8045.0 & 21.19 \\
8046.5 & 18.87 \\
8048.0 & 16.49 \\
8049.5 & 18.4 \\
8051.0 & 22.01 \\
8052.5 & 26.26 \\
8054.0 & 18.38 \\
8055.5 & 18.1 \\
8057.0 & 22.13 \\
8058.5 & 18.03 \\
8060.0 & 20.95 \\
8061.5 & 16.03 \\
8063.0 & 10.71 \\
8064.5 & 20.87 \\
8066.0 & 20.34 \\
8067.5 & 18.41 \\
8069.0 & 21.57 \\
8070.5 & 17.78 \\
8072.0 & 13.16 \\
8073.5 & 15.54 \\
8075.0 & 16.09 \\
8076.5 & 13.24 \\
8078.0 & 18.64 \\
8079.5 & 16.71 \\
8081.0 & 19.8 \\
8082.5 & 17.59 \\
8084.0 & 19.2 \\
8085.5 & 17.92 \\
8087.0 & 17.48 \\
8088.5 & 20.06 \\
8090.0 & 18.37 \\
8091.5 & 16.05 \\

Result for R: 20.4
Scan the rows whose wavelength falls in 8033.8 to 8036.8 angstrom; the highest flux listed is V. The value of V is 21.73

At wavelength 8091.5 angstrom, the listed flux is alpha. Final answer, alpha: 16.05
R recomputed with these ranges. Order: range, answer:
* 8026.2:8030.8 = 22.8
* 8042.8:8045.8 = 19.4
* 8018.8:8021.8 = 20.7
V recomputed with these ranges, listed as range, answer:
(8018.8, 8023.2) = 25.69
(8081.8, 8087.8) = 19.2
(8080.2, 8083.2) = 19.8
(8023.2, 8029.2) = 29.38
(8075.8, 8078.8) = 18.64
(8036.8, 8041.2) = 19.17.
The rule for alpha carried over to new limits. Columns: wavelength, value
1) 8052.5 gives 26.26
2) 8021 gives 23.45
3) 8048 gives 16.49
